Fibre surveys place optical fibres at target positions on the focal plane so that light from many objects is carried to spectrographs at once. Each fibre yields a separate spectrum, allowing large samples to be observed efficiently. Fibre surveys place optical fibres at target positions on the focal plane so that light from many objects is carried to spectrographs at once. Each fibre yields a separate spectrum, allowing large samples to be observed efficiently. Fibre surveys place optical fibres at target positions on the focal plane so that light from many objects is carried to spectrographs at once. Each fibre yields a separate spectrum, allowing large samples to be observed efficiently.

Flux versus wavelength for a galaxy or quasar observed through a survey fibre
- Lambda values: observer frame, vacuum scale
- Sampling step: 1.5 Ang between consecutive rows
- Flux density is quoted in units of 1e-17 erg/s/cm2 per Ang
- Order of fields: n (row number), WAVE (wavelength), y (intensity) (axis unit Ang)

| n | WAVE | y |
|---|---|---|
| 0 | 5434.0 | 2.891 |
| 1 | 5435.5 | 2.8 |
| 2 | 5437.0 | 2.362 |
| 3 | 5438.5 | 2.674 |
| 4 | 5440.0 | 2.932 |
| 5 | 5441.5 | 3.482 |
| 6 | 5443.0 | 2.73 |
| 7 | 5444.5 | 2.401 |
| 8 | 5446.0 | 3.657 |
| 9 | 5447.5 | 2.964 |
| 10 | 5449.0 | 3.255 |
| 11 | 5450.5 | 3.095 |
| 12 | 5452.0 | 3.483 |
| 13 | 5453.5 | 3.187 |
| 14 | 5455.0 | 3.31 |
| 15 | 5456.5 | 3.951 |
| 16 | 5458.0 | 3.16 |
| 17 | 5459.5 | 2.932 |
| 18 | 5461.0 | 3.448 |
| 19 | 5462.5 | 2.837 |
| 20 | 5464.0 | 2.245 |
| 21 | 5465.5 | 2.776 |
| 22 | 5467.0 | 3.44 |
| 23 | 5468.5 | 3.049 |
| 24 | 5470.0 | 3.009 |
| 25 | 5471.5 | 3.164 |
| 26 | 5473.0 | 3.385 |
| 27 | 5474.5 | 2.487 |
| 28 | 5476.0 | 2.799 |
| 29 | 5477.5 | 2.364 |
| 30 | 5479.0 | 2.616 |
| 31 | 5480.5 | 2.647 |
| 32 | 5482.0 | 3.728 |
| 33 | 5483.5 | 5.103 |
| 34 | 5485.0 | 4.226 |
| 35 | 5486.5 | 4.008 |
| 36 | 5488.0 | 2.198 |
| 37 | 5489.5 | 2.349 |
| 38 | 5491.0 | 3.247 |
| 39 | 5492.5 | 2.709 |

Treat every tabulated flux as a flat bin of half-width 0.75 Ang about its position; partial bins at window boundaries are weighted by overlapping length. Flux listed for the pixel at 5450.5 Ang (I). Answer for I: 3.095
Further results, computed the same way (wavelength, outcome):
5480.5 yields 2.647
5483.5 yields 5.103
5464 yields 2.245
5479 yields 2.616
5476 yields 2.799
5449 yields 3.255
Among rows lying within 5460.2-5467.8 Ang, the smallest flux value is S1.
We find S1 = 2.245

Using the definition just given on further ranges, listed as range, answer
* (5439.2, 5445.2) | 2.401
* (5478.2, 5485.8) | 2.616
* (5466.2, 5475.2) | 2.487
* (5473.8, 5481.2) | 2.364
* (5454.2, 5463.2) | 2.837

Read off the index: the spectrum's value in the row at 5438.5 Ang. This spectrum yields 2.674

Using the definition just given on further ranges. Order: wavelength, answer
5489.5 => 2.349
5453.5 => 3.187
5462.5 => 2.837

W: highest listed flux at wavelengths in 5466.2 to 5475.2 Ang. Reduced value 3.44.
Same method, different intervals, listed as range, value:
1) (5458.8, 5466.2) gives 3.448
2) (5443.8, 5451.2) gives 3.657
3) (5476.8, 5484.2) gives 5.103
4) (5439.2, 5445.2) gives 3.482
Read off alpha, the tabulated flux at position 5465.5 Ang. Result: 2.776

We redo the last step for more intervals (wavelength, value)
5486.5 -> 4.008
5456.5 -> 3.951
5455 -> 3.31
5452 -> 3.483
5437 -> 2.362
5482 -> 3.728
